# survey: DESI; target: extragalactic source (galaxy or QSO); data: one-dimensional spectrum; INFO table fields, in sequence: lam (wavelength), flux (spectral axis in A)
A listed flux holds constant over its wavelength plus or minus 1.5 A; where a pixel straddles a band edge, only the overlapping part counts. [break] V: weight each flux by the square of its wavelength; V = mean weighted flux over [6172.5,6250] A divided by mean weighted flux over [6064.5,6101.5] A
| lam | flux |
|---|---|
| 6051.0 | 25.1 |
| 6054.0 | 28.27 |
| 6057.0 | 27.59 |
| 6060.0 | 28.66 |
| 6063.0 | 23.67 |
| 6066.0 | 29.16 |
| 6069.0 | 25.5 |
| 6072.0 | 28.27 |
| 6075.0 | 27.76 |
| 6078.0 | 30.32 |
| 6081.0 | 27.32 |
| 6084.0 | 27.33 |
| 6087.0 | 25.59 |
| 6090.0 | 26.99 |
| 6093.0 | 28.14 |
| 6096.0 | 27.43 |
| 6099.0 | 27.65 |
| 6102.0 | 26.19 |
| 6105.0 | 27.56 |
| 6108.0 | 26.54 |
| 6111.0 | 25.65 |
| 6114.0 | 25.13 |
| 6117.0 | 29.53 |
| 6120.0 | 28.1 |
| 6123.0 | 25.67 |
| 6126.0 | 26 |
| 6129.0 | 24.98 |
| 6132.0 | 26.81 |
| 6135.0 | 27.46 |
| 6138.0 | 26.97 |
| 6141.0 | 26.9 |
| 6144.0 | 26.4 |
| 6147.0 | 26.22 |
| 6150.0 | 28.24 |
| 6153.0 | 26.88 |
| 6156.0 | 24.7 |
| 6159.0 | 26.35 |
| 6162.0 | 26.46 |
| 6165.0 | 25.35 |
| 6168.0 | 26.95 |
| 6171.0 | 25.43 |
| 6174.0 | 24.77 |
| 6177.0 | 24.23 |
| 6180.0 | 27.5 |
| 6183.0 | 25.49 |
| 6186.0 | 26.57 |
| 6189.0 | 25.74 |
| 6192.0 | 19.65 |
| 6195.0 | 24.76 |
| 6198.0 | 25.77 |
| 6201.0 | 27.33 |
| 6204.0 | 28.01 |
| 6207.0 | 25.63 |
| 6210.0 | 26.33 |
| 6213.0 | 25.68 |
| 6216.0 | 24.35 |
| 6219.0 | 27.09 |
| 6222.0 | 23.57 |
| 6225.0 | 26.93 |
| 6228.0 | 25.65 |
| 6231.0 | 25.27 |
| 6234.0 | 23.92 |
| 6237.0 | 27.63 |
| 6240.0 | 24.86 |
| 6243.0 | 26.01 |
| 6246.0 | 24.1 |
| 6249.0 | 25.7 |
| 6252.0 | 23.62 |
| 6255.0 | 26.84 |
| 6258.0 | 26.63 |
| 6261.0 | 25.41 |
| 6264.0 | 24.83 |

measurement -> 0.96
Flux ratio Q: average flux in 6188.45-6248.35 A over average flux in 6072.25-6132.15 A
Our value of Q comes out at 0.9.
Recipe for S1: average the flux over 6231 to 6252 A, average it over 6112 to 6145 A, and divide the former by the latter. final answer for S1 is 0.94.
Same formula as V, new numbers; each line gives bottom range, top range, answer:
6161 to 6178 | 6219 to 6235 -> 1.01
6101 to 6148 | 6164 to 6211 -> 0.98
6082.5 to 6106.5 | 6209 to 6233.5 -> 0.98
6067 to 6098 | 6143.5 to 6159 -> 0.98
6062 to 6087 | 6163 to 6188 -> 0.97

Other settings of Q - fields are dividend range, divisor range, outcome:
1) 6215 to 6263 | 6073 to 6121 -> 0.93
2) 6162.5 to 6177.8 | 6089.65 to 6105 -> 0.93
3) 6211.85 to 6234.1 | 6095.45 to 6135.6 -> 0.95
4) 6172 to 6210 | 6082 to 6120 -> 0.94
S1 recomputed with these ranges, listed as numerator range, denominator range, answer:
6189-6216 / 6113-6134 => 0.95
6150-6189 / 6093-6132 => 0.97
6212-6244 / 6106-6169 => 0.96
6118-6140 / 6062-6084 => 0.97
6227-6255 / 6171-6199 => 1.01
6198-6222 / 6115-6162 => 0.98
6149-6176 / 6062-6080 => 0.95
